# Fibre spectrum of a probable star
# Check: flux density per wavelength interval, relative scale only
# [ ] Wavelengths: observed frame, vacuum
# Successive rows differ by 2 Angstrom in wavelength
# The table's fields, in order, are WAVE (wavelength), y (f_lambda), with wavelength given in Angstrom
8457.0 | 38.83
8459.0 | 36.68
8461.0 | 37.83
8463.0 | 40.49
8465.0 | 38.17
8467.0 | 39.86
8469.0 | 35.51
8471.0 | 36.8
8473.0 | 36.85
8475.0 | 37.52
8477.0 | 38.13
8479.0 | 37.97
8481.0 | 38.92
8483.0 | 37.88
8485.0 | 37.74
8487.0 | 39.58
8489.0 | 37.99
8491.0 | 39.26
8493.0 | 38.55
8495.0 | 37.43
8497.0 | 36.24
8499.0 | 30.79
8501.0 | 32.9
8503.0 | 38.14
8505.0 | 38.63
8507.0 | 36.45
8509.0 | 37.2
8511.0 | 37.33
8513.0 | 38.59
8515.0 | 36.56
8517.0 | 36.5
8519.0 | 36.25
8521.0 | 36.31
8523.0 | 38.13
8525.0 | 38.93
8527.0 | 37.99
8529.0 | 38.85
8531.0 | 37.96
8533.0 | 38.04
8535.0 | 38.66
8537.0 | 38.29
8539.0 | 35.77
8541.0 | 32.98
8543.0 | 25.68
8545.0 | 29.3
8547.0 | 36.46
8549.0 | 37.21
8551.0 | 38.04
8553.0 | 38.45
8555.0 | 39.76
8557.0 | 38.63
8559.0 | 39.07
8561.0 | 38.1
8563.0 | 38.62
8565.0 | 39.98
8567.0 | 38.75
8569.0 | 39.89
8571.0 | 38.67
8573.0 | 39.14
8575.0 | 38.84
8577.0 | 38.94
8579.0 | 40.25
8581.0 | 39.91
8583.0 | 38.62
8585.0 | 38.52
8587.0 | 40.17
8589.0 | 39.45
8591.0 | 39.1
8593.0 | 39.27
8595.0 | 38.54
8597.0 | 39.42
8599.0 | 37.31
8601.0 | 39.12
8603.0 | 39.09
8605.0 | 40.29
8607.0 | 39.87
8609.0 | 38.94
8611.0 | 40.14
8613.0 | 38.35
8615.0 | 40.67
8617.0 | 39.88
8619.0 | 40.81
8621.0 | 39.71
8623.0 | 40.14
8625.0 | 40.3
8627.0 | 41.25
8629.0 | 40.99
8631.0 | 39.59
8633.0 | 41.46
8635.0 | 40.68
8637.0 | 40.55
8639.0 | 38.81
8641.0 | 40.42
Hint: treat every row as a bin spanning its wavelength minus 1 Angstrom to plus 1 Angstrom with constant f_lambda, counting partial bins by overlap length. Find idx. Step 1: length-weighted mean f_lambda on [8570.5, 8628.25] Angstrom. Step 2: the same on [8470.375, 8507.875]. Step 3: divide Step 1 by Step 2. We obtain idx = 1.06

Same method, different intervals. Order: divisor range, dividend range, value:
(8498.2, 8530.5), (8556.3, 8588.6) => 1.06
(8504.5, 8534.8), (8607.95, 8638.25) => 1.07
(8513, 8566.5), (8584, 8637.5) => 1.07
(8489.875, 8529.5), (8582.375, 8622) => 1.06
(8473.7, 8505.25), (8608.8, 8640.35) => 1.08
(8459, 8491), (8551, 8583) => 1.03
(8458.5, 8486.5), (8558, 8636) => 1.04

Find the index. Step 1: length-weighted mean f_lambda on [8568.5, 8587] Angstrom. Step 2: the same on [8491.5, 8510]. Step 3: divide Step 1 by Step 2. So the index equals 1.08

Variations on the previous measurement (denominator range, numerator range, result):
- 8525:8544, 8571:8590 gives 1.09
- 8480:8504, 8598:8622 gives 1.06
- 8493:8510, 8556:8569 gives 1.08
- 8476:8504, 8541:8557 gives 0.94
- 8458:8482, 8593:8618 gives 1.04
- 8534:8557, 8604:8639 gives 1.13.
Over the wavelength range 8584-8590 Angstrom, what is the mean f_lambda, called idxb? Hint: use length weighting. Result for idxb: 39.4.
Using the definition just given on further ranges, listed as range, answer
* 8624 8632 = 40.5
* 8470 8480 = 37.5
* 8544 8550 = 34.3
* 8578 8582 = 40.1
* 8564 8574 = 39.3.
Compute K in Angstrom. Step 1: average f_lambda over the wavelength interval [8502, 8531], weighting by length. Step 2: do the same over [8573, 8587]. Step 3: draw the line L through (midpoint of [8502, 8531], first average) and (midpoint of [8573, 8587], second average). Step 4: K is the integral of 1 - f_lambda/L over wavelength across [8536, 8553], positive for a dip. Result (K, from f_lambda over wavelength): 1.71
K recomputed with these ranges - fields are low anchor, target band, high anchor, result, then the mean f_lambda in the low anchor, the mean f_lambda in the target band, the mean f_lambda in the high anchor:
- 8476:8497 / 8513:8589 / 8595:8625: 2.5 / 38.2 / 37.7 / 39.5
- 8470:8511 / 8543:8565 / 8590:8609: 0.8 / 37.3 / 37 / 39.1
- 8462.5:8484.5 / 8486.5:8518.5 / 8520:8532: 0.9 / 37.9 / 37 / 38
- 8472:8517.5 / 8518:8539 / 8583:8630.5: 0.1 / 37.3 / 37.8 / 39.6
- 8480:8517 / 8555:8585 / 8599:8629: -0.2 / 37.2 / 39.1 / 39.8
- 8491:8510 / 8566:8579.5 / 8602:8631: -0.2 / 36.4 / 39.2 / 40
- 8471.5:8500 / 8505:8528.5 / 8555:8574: 0.4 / 37.5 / 37.4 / 39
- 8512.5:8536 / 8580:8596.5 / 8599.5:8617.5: 0.0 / 37.7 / 39.2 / 39.5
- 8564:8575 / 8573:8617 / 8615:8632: 0.5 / 39.2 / 39.3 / 40.4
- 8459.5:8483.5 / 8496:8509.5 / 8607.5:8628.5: 0.9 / 38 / 35.7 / 40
